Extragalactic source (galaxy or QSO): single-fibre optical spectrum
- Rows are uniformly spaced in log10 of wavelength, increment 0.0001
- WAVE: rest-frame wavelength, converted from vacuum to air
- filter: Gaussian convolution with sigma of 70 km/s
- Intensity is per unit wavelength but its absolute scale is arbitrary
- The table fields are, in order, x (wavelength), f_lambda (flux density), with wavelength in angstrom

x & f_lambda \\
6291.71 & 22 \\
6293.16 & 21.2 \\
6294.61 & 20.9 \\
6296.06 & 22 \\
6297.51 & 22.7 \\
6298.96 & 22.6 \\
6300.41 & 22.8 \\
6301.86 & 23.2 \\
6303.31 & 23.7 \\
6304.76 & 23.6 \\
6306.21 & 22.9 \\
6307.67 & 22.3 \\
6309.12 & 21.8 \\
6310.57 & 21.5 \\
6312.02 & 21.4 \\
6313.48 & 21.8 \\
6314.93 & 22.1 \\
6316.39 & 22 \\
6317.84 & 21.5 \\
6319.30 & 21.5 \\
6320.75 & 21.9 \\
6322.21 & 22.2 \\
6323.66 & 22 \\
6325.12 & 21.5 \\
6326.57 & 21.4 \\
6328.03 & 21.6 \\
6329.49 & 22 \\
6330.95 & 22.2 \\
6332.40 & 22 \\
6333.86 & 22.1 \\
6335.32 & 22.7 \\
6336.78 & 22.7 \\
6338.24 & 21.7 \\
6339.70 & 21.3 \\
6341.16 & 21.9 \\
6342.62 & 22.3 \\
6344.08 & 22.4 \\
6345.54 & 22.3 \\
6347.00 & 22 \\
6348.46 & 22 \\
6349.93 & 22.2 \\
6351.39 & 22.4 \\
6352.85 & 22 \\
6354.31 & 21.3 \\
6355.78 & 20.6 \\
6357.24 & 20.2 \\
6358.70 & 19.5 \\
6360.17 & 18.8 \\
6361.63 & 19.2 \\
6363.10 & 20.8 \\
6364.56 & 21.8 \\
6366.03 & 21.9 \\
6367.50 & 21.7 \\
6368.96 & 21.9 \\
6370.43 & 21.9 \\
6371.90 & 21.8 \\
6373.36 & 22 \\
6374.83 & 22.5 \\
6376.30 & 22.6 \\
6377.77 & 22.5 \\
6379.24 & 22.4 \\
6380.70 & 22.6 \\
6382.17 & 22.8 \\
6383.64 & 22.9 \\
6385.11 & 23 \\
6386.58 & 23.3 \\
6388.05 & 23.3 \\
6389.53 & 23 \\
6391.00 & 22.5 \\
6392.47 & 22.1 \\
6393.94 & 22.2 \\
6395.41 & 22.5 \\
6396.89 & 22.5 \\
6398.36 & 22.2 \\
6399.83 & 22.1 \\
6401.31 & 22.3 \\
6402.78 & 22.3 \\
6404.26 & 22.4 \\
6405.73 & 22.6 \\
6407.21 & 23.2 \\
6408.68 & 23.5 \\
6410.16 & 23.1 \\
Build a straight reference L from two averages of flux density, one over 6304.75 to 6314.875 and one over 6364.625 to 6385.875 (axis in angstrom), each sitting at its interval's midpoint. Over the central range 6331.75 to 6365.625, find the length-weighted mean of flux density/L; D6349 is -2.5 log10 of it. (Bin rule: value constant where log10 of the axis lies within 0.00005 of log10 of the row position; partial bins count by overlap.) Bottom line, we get 0.04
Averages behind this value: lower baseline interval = 22.1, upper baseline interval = 22.3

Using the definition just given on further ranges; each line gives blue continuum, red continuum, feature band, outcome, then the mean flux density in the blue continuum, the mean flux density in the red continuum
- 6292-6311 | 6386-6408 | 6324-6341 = 0.03 mag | 22.4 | 22.6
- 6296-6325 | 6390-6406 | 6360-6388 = 0.01 mag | 22.3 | 22.3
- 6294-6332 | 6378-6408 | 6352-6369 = 0.08 mag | 22.1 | 22.6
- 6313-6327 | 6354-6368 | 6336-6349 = -0.05 mag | 21.8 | 20.5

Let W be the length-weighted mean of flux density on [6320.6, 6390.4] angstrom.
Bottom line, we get 21.9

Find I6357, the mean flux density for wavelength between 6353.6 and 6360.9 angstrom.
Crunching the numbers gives 20.1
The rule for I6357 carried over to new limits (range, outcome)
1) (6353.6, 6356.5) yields 20.9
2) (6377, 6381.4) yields 22.5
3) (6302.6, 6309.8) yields 22.9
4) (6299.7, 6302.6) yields 23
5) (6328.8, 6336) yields 22.2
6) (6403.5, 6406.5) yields 22.5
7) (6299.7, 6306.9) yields 23.3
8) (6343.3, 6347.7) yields 22.3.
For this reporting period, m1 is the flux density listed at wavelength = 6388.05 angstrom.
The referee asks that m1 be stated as 23.3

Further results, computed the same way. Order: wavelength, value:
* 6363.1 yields 20.8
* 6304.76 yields 23.6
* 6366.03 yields 21.9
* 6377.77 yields 22.5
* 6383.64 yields 22.9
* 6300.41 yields 22.8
